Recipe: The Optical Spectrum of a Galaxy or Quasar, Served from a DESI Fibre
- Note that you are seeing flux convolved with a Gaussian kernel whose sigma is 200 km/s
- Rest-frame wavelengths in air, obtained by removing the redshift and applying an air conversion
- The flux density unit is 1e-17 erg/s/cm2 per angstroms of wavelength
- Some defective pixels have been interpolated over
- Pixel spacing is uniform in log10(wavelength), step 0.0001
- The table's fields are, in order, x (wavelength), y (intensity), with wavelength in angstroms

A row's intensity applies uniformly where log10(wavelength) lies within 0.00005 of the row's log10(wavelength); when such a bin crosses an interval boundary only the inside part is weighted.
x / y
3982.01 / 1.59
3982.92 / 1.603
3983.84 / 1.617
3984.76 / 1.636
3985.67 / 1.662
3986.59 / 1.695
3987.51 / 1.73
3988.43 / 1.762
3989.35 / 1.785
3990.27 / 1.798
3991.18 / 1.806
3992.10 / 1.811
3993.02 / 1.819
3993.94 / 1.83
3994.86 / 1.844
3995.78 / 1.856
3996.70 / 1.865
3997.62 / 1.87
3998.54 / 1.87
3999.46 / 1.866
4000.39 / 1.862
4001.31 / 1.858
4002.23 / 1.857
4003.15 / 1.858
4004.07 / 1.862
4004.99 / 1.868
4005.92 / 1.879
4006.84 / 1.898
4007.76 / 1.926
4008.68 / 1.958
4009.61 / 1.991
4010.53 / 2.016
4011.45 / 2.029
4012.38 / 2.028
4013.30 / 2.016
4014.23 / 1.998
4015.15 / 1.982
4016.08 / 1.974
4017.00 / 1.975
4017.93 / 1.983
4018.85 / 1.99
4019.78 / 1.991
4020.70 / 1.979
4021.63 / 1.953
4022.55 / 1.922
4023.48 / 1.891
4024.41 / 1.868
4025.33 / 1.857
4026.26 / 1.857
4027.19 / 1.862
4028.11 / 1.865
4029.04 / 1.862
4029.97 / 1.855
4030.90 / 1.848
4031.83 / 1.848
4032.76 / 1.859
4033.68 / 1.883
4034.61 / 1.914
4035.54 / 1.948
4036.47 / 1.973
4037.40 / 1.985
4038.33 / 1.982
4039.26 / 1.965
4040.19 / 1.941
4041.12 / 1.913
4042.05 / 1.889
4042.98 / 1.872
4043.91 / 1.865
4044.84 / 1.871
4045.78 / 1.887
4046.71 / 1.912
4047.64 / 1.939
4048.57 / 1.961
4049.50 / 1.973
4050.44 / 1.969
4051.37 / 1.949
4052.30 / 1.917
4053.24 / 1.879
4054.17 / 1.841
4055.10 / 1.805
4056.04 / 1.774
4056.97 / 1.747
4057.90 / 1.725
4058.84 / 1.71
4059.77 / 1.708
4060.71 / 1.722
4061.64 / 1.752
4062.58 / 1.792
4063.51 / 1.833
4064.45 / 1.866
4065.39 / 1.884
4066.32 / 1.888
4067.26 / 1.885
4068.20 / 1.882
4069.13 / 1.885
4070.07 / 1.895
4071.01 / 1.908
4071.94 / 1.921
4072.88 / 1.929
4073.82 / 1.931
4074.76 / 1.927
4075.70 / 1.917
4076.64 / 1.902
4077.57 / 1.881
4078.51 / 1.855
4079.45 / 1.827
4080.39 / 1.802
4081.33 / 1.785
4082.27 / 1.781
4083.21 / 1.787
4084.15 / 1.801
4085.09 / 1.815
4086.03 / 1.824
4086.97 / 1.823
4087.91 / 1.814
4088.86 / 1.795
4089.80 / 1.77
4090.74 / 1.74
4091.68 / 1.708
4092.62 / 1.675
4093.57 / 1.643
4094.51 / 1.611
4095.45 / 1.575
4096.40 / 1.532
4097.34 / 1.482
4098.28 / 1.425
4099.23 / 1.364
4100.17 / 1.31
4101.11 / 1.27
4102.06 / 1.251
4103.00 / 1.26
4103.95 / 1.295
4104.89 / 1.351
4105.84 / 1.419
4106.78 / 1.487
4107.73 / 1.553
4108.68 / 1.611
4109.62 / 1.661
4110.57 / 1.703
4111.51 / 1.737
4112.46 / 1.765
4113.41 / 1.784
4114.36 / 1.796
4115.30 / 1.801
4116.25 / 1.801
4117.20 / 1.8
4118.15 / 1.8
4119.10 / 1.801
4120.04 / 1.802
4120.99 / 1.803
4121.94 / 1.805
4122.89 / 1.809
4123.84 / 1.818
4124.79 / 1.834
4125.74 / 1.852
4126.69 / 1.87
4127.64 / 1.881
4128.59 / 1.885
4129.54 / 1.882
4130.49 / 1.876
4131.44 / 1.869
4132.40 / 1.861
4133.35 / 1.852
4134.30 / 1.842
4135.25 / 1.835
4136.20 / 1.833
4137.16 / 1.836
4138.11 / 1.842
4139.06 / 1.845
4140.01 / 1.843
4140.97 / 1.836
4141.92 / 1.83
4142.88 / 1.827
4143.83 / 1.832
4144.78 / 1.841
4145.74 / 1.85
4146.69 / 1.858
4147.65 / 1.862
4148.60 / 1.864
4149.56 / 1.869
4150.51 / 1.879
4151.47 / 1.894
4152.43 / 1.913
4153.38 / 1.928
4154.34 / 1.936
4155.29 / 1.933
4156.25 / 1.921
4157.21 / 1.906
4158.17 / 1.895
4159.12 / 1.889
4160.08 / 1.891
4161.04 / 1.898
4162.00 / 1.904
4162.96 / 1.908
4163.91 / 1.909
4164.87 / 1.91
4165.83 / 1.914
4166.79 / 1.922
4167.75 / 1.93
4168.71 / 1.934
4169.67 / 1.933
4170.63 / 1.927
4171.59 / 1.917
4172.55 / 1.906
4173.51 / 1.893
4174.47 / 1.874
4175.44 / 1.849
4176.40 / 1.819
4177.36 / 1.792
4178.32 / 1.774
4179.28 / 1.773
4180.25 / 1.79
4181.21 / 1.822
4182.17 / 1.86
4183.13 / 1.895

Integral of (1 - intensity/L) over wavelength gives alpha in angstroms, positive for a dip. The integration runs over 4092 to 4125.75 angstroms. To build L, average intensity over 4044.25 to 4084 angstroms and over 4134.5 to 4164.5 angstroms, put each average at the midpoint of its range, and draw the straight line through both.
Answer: 4.5 angstroms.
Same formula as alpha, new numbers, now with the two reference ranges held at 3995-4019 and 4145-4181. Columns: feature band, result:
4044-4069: 0.83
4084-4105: 3.66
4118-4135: 0.47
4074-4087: 0.45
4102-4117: 2.42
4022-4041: 0.20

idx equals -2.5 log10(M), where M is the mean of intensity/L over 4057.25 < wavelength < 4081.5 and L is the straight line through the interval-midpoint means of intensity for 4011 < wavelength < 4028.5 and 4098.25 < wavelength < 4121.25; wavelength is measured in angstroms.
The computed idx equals -0.06 mag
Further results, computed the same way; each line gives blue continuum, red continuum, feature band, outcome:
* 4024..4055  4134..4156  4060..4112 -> 0.110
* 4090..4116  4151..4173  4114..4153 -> -0.064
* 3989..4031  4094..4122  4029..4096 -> -0.069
